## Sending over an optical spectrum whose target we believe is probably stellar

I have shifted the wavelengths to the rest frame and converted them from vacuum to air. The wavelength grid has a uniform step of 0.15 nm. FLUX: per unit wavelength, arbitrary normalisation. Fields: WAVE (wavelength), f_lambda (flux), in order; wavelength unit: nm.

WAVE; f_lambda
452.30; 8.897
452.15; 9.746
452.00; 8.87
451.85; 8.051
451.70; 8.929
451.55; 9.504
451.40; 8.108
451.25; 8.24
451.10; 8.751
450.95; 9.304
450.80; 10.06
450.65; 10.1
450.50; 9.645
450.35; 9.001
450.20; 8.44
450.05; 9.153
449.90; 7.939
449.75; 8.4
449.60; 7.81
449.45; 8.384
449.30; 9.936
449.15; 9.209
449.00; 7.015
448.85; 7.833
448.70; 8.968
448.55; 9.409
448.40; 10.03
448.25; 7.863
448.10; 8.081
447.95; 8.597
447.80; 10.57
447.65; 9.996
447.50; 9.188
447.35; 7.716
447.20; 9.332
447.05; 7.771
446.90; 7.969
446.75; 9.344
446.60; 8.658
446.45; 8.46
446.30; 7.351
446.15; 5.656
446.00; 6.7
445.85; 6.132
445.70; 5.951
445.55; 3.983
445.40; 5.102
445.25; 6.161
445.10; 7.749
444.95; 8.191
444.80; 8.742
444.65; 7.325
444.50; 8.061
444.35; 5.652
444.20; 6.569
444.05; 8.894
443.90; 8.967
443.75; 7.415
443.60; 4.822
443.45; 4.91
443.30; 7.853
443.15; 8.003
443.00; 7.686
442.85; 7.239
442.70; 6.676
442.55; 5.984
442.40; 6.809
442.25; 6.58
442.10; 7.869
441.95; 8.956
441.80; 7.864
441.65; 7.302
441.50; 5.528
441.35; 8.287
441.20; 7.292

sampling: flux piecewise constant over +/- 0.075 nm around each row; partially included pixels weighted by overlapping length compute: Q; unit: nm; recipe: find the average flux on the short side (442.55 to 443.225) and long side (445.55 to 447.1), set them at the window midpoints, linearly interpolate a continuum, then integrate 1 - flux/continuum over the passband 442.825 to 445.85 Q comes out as 0.12 nm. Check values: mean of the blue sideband 7.24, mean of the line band 6.94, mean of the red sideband 7.23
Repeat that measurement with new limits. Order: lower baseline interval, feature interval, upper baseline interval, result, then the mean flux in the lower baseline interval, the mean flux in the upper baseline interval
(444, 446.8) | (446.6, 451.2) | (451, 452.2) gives -0.49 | 7.05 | 8.77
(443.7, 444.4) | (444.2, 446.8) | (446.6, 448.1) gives 0.37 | 7.57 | 8.89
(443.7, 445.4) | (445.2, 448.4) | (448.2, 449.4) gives 0.20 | 7.5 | 8.79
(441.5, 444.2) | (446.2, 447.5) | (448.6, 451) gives -0.03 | 7.22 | 8.83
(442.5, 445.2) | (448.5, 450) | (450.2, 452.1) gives 0.01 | 7.26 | 9.03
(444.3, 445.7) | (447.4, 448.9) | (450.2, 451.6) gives -0.19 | 6.75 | 9.14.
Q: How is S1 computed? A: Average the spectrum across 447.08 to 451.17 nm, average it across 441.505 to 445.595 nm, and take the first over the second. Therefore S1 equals 1.26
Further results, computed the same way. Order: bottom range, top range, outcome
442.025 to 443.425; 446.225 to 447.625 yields 1.19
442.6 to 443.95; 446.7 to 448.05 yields 1.27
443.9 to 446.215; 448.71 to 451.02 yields 1.30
